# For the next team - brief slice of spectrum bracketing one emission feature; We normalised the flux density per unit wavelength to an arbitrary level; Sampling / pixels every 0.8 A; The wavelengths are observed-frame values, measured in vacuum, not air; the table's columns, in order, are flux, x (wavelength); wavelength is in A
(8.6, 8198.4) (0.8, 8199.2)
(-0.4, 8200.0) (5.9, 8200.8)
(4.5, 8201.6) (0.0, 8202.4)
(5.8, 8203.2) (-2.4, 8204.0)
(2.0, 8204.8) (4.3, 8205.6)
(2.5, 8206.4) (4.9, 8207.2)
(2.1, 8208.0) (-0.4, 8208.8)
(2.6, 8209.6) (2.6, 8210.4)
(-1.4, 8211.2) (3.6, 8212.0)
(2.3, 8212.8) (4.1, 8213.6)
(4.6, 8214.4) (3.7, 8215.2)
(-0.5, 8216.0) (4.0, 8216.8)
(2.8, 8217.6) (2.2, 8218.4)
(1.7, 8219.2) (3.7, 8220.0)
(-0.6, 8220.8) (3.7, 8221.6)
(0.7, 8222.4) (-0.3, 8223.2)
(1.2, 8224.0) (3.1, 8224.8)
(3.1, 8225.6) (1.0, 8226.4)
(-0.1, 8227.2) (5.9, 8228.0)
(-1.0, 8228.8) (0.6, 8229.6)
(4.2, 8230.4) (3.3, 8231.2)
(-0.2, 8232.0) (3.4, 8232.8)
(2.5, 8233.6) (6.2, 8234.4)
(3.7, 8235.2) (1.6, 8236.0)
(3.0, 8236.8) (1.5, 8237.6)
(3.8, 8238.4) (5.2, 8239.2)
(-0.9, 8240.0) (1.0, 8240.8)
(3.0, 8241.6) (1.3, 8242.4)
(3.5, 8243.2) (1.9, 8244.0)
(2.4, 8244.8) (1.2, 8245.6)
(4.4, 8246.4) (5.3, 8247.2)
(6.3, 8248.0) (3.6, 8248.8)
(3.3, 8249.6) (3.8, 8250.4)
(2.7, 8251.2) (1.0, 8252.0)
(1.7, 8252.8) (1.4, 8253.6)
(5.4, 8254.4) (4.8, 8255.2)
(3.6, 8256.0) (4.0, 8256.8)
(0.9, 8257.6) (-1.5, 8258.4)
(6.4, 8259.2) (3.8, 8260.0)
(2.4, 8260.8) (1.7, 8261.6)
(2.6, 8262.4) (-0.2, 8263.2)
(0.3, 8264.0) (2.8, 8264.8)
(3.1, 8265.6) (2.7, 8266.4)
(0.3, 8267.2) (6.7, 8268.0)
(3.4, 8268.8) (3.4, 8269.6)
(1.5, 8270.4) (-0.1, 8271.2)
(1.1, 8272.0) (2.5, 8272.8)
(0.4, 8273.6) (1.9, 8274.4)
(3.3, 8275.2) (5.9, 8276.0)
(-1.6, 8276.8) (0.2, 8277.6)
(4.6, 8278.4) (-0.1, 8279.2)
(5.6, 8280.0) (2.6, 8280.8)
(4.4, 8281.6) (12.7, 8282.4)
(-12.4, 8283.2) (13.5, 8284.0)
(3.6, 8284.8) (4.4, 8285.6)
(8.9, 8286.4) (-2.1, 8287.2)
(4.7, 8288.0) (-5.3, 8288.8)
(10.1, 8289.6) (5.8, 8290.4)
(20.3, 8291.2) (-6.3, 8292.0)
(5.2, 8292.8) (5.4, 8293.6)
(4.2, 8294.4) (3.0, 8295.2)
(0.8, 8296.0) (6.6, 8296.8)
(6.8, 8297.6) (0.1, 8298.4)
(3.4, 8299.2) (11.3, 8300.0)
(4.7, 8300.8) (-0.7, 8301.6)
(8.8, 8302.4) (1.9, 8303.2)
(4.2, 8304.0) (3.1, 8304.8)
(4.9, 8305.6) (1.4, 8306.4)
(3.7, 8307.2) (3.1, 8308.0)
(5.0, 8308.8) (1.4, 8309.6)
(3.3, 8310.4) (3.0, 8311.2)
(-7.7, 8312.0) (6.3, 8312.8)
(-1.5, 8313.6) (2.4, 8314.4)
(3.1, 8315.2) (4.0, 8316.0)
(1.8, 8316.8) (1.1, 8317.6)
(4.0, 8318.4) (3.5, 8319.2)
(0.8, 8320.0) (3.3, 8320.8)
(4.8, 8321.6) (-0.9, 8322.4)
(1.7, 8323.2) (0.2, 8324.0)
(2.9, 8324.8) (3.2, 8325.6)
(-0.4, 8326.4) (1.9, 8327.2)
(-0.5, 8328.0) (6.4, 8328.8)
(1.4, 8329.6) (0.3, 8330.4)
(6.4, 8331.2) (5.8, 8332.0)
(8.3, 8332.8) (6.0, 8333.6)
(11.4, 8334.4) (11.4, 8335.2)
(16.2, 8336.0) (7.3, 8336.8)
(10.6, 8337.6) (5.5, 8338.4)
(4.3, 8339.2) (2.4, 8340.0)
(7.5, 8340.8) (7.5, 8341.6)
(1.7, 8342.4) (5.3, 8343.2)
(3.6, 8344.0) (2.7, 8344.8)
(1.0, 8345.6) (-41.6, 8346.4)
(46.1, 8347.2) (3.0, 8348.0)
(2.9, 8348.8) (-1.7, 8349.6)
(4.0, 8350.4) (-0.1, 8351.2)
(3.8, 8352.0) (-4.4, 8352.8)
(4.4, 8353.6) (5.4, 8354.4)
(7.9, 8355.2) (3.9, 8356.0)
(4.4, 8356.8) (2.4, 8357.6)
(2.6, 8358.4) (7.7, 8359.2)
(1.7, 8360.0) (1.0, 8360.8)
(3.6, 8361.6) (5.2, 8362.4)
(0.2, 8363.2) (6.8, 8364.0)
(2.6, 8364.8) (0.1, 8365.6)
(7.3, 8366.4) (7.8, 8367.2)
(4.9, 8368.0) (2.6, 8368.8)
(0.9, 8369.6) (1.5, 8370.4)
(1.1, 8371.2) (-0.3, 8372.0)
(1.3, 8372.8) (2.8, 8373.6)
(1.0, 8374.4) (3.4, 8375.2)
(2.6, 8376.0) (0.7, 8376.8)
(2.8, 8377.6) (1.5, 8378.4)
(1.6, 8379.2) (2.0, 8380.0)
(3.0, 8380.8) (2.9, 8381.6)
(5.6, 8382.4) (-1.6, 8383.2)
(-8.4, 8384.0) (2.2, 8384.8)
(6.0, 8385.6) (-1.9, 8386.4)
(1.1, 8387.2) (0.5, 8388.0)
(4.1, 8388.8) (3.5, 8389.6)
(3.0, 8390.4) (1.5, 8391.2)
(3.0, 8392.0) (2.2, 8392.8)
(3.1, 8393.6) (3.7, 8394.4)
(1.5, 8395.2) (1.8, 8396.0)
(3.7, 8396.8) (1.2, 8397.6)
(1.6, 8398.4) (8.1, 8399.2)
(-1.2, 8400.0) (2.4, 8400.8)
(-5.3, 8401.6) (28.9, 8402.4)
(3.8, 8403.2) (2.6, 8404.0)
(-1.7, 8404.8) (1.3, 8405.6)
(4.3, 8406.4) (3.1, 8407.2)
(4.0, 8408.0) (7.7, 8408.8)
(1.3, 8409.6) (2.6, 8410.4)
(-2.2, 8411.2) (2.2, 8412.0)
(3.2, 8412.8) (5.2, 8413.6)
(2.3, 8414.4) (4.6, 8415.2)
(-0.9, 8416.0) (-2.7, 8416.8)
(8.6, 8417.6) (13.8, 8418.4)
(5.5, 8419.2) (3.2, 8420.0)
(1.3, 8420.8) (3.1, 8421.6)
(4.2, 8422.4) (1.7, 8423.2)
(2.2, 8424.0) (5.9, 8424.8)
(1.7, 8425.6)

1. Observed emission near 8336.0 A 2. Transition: H-gamma 4340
